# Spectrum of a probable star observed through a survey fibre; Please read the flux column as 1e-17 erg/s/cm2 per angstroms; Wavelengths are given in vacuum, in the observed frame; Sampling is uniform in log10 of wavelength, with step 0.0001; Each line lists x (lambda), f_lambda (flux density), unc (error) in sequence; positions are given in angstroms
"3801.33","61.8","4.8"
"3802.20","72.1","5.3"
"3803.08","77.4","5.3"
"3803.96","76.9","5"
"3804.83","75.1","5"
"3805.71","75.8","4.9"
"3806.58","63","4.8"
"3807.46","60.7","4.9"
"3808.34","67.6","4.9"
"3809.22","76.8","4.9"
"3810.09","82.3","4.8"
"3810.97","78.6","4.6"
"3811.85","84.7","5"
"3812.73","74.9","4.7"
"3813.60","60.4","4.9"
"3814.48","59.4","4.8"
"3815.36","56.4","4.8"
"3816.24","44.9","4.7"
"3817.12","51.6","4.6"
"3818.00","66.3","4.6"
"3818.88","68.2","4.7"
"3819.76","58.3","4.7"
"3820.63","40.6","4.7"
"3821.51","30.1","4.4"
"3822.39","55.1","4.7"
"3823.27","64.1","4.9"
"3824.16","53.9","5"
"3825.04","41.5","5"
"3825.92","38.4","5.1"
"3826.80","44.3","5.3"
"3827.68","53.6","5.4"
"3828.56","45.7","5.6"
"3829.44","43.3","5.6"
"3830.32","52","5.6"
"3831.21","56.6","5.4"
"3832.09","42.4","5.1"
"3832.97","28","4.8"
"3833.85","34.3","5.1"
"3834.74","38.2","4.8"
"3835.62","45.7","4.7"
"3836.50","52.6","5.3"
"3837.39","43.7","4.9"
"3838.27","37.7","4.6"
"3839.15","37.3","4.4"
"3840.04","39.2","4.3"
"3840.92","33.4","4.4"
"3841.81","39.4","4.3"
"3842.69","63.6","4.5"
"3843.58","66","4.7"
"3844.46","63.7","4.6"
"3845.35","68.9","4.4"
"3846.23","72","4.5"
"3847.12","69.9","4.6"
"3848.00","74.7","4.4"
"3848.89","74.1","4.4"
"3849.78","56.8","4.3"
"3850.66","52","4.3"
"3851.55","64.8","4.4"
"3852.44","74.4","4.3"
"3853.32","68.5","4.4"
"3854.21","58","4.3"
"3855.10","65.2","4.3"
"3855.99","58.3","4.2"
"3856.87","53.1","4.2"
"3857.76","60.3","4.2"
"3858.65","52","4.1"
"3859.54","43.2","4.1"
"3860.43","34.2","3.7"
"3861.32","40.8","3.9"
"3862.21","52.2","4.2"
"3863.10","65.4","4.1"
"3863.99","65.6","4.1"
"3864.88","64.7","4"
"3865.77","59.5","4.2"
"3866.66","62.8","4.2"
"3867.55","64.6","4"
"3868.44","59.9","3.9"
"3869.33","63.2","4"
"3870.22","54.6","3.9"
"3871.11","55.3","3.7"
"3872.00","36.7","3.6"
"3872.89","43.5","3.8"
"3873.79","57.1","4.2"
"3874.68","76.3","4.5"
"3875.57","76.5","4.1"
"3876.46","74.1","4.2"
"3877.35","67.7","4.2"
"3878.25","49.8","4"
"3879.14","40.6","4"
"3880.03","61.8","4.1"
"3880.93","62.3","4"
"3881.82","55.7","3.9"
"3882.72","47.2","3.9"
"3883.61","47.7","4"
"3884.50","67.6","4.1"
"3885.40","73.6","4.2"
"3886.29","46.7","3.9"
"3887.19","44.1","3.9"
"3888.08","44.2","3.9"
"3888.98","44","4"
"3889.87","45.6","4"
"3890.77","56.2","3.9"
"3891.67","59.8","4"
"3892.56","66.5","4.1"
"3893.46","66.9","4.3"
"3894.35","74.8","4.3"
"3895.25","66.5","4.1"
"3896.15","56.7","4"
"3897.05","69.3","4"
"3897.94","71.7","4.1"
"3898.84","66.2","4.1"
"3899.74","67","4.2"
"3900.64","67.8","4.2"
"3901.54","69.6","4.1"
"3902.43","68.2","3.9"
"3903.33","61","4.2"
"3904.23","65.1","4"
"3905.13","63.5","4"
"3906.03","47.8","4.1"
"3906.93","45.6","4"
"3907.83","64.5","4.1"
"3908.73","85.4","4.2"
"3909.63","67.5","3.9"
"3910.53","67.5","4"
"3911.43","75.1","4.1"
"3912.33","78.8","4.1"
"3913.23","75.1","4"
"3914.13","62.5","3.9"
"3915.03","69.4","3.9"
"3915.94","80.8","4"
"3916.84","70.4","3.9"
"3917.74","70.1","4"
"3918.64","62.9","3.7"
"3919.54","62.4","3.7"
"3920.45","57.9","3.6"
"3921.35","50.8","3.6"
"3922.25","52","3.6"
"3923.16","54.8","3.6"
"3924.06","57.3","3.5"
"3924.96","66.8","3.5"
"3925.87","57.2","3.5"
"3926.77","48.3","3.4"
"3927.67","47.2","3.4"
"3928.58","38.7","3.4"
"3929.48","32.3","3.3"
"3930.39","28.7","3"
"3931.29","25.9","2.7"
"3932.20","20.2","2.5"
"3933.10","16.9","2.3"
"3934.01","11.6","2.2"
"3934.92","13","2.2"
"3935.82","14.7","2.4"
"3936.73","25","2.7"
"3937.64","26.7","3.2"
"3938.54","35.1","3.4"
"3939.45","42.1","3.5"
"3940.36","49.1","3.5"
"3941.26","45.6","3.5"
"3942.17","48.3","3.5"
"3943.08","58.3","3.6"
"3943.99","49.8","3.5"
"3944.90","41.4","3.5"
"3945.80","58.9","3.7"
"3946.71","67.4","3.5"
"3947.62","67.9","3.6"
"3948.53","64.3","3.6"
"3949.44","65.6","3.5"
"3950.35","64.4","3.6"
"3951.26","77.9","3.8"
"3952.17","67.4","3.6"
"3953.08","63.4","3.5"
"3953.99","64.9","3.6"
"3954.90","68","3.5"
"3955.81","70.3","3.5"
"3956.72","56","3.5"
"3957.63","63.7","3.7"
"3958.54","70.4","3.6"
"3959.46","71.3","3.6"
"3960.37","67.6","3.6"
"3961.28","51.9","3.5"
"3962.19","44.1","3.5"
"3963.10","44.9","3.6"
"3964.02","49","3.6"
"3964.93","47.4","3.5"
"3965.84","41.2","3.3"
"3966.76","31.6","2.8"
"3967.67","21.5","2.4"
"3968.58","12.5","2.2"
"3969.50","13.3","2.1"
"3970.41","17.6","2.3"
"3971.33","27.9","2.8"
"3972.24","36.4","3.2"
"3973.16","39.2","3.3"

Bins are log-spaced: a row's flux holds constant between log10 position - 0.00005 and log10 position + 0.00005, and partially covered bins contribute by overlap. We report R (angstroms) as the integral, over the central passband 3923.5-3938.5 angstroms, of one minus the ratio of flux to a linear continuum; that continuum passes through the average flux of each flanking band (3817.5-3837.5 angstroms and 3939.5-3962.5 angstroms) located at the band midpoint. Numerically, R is 6.41 angstroms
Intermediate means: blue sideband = 47.8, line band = 33.4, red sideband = 60.5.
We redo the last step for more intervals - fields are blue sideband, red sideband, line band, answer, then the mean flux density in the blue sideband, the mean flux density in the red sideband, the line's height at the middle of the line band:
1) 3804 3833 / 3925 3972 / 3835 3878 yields -2.52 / 58.1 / 45.4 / 54.4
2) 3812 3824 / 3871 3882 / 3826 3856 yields 2.21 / 56.8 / 58.4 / 57.4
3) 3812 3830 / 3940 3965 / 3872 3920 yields -4.91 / 53.1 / 59.5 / 56.7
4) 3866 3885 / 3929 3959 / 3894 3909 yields -2.94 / 58.4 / 47.8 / 54.4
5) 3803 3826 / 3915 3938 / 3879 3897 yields -2.33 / 62.4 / 44.3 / 50.5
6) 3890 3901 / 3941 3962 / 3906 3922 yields -0.65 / 65.1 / 61.9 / 64.1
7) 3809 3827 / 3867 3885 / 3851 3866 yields 0.18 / 58.6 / 58.2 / 58.3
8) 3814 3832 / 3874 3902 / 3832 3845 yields 2.16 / 51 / 60.8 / 53.4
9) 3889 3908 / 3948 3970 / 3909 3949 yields 5.35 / 62.4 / 53.8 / 58.1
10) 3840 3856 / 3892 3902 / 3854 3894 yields 5.08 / 61.8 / 67.5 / 64.8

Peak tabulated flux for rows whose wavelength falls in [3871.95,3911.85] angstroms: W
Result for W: 85.4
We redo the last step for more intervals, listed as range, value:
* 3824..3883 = 76.5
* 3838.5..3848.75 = 74.7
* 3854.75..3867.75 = 65.6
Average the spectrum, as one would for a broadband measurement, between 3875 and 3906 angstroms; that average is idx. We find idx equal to 60.7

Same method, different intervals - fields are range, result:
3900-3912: 65.4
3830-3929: 58.4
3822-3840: 45.2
